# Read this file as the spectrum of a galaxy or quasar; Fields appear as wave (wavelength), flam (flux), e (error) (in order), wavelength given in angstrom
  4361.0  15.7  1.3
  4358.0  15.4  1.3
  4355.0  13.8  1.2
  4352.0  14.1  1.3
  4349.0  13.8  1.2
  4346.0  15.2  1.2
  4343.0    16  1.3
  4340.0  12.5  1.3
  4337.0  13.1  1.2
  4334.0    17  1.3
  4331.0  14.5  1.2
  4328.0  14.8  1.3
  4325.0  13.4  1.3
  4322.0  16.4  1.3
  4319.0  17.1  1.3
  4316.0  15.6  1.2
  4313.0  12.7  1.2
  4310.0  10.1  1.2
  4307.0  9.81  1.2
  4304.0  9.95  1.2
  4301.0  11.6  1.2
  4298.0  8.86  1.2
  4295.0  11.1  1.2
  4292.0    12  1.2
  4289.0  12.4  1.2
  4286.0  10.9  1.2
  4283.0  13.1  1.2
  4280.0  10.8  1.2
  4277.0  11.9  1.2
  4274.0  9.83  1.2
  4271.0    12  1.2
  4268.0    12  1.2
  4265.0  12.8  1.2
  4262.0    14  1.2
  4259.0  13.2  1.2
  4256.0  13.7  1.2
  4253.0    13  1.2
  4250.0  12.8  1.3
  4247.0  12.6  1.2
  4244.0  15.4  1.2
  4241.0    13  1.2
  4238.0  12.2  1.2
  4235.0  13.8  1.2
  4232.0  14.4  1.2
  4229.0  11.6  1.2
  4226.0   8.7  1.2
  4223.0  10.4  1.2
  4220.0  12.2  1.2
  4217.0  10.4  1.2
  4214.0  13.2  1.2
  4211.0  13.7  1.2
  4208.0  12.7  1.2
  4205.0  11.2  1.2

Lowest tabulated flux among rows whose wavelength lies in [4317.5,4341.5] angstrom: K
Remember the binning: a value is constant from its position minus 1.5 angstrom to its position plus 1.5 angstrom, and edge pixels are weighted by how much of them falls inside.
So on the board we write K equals 12.5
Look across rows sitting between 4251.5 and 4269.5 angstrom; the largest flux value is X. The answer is 14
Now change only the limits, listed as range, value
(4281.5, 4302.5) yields 13.1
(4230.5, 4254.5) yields 15.4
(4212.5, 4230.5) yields 13.2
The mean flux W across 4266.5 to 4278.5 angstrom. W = 11.4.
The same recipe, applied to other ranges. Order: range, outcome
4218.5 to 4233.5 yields 11.5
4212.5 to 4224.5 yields 11.5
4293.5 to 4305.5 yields 10.4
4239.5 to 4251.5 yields 13.5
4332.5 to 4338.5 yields 15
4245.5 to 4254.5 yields 12.8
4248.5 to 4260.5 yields 13.2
